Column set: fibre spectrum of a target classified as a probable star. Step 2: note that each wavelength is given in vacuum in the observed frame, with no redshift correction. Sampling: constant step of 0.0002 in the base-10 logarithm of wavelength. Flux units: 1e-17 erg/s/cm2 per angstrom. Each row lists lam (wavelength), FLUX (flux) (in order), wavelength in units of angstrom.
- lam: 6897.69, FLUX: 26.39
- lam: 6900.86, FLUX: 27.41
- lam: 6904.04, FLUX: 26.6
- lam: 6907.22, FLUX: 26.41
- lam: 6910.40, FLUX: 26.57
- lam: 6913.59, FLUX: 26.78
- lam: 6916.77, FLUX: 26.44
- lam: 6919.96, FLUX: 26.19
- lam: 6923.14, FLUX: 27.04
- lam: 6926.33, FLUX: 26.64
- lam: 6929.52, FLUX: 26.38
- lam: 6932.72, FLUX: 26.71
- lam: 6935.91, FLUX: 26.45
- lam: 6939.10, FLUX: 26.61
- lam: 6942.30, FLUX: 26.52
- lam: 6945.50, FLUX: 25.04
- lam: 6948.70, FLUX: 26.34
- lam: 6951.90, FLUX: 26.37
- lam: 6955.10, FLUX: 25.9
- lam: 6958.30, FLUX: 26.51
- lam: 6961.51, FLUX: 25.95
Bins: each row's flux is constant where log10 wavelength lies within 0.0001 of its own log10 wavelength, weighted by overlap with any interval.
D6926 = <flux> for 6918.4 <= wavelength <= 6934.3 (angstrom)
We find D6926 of 26.6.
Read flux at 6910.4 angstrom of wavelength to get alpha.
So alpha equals 26.57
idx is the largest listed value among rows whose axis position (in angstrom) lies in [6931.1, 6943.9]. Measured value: 26.71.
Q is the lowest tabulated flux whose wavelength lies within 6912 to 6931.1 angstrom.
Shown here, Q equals 26.19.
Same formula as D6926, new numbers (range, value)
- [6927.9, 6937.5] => 26.5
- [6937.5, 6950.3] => 26.1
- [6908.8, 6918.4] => 26.6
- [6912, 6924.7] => 26.6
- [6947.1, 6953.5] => 26.4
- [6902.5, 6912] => 26.5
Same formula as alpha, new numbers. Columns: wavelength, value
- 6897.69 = 26.39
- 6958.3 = 26.51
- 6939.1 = 26.61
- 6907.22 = 26.41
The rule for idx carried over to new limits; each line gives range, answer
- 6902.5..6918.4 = 26.78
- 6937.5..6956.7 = 26.61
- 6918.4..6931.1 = 27.04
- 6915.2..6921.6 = 26.44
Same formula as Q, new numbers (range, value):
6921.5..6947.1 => 25.04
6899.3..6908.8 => 26.41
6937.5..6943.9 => 26.52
